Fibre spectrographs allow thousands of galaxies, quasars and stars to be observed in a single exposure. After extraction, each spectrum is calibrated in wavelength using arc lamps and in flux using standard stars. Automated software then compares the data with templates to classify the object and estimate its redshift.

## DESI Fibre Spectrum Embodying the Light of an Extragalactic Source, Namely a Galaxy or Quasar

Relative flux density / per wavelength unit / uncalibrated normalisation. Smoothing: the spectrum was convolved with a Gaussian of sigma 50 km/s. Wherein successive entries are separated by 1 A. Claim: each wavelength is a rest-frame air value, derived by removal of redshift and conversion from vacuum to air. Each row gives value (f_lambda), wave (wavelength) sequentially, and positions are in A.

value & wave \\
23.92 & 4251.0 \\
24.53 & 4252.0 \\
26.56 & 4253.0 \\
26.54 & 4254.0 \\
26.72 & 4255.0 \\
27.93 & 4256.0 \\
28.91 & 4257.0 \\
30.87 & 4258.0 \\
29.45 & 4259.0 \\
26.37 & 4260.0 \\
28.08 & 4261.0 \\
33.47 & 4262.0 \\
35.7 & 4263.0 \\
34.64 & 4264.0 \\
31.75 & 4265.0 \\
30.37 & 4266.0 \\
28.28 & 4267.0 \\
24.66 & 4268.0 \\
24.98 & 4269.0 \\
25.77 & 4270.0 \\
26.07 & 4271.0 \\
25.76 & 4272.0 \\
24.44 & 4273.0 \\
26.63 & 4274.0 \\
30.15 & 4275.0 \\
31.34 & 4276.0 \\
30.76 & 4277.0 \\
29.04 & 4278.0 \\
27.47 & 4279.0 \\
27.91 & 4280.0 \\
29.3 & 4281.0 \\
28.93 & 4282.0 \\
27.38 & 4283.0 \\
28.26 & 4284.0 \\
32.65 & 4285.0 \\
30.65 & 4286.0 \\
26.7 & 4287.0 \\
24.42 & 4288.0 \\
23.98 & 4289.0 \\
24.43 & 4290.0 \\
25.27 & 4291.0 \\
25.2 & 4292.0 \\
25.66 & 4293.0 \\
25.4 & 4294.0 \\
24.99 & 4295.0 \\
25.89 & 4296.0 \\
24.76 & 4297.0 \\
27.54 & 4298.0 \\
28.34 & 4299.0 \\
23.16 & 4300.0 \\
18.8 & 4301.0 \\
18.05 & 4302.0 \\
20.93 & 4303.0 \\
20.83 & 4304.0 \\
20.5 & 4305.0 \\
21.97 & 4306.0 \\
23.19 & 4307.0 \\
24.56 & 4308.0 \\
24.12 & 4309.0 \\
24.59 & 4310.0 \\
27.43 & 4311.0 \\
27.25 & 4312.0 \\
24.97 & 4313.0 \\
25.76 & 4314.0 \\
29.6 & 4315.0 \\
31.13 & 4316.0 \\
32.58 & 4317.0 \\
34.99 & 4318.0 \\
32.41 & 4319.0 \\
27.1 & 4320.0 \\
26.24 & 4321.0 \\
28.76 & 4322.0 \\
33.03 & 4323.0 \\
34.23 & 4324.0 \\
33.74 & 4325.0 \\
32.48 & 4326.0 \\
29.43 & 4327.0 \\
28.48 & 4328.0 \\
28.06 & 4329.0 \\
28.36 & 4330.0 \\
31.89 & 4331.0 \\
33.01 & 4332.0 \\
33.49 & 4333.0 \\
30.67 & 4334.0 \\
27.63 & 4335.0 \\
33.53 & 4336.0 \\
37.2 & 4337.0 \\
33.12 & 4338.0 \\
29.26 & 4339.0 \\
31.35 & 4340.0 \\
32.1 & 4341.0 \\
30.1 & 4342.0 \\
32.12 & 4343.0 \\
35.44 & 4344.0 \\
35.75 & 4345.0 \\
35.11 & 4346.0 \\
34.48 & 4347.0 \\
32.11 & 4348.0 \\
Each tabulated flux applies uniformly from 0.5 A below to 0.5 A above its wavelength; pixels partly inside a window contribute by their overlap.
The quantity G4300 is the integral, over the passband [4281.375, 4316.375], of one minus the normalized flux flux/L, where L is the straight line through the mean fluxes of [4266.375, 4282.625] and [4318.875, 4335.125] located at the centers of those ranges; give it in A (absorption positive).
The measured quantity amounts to 4.4 A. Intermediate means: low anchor 27.6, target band 25.3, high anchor 30.6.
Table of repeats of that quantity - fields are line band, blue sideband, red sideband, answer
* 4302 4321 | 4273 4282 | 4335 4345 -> 3.0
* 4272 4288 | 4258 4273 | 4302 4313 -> -1.0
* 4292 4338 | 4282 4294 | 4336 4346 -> 3.6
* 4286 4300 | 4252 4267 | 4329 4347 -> 2.3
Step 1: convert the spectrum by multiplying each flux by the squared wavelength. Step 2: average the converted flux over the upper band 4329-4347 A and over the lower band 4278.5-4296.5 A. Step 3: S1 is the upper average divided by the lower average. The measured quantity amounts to 1.23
